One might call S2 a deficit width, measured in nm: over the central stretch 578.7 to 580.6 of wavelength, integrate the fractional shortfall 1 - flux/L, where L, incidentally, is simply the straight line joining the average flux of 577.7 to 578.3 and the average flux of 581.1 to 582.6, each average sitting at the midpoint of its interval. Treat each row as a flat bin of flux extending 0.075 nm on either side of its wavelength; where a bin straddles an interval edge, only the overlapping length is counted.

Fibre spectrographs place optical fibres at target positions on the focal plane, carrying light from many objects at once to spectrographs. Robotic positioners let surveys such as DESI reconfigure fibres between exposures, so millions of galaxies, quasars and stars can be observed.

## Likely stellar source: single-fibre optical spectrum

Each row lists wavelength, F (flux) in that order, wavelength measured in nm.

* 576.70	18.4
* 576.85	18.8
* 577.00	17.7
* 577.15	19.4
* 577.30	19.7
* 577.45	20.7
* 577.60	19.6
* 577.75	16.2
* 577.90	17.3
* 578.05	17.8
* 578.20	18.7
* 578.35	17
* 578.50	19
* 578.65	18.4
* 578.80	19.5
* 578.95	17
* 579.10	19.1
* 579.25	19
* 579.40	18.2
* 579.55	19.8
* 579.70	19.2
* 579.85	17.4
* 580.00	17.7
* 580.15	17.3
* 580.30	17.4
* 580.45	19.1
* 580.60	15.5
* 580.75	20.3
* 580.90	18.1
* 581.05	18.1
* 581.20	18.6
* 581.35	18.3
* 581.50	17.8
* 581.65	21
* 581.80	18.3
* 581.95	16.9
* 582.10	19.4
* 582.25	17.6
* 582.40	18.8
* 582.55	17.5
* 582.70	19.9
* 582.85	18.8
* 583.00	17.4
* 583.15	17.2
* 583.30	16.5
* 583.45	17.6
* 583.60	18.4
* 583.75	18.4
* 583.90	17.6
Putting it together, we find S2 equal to -0.04 nm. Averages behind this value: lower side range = 17.5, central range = 18.3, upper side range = 18.4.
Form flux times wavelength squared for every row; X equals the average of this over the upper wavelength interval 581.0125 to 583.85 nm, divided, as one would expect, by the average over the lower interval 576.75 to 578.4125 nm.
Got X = 1.0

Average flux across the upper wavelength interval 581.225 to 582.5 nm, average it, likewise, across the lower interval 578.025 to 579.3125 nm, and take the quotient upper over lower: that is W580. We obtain 1.0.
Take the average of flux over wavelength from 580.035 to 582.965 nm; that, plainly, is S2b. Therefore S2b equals 18.3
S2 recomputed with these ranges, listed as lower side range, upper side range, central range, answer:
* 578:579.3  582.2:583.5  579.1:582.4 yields -0.04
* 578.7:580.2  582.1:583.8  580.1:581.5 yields 0.02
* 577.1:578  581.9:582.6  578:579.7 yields 0.00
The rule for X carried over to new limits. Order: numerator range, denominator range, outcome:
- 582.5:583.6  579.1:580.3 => 0.99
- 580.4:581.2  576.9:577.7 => 0.96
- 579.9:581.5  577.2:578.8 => 0.98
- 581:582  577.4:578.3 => 1.02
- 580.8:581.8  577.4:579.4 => 1.03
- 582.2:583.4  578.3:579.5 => 0.99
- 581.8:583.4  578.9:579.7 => 0.97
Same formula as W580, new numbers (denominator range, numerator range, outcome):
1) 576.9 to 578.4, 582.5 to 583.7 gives 0.97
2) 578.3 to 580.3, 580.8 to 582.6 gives 1.00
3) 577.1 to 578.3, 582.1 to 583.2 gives 0.98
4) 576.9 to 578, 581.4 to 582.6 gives 0.99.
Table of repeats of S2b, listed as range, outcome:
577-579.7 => 18.6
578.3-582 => 18.3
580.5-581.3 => 18.2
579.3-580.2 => 18.3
